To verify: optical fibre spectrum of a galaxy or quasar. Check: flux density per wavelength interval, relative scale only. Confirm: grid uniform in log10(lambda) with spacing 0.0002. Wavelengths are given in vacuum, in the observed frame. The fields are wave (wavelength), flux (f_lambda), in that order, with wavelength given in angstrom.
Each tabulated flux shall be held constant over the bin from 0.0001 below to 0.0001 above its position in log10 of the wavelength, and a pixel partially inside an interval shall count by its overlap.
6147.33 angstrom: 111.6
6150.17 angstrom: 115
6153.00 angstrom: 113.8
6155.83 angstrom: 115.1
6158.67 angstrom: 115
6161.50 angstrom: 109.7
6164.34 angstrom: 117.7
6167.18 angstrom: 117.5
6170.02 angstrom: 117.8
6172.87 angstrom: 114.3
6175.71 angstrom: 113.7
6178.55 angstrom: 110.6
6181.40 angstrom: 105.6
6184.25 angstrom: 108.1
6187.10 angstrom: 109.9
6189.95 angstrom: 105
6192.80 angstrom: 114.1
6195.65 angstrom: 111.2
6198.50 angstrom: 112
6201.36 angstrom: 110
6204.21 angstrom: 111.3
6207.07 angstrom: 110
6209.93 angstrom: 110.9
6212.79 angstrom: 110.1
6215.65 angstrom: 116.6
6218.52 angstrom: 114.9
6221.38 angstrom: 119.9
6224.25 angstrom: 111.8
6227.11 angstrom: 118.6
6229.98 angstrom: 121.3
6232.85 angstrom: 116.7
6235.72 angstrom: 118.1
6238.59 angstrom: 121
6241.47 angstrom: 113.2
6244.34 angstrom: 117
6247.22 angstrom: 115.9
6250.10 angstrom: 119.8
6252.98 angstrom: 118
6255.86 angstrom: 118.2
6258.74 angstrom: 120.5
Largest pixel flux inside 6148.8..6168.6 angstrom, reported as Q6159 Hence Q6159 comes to 117.7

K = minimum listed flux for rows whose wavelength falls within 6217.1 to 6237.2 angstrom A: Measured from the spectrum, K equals 111.8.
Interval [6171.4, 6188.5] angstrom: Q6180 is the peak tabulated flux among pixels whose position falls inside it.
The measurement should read 114.3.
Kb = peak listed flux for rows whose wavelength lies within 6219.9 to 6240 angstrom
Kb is 121.3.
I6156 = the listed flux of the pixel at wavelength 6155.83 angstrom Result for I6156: 115.1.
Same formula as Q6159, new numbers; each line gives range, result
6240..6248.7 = 117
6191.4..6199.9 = 114.1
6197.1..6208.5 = 112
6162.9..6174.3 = 117.8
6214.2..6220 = 116.6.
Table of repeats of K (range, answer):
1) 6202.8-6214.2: 110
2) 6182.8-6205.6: 105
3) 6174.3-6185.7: 105.6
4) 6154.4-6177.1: 109.7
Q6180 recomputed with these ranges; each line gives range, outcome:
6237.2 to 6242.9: 121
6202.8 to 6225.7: 119.9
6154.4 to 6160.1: 115.1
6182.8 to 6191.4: 109.9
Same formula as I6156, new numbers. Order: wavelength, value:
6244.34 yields 117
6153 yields 113.8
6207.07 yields 110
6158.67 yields 115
